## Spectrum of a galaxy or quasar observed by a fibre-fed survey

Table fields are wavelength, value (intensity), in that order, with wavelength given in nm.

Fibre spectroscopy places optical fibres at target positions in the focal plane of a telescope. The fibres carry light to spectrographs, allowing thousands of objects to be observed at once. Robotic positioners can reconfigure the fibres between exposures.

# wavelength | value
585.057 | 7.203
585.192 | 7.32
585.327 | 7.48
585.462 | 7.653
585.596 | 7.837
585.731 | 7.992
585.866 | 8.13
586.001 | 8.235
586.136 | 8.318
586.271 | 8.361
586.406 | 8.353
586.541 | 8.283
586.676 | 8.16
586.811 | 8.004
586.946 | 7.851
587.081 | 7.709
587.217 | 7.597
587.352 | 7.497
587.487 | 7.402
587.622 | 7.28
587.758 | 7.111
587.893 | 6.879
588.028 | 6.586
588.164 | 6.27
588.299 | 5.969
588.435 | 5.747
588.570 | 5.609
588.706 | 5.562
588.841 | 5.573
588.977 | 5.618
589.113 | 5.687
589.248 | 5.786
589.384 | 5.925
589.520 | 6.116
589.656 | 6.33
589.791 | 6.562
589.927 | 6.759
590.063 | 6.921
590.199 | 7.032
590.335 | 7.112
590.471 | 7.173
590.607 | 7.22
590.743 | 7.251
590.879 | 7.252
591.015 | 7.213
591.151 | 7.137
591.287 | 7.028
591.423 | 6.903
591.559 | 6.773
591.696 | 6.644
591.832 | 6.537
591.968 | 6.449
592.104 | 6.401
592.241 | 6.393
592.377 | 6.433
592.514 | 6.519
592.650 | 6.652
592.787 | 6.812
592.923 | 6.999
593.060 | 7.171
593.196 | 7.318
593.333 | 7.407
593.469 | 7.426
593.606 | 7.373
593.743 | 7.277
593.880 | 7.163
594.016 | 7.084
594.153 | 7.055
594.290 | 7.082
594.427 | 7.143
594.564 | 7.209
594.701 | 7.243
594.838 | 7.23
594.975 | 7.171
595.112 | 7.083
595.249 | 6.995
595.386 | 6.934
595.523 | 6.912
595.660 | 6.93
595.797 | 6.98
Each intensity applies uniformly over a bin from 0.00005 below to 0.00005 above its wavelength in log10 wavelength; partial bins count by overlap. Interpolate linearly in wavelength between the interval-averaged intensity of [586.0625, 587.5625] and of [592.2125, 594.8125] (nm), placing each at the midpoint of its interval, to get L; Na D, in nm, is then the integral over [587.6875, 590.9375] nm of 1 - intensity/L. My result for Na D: 0.51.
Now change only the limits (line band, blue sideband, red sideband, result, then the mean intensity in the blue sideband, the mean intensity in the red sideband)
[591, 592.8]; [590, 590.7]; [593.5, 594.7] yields 0.11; 7.1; 7.18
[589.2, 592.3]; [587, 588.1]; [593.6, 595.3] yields 0.20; 7.26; 7.15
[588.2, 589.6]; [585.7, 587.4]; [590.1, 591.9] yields 0.32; 8.04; 7.02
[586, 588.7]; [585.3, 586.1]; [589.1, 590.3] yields 0.01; 7.93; 6.4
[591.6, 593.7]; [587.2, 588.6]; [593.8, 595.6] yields 0.04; 6.72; 7.1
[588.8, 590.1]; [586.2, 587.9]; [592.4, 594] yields 0.24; 7.76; 7.08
